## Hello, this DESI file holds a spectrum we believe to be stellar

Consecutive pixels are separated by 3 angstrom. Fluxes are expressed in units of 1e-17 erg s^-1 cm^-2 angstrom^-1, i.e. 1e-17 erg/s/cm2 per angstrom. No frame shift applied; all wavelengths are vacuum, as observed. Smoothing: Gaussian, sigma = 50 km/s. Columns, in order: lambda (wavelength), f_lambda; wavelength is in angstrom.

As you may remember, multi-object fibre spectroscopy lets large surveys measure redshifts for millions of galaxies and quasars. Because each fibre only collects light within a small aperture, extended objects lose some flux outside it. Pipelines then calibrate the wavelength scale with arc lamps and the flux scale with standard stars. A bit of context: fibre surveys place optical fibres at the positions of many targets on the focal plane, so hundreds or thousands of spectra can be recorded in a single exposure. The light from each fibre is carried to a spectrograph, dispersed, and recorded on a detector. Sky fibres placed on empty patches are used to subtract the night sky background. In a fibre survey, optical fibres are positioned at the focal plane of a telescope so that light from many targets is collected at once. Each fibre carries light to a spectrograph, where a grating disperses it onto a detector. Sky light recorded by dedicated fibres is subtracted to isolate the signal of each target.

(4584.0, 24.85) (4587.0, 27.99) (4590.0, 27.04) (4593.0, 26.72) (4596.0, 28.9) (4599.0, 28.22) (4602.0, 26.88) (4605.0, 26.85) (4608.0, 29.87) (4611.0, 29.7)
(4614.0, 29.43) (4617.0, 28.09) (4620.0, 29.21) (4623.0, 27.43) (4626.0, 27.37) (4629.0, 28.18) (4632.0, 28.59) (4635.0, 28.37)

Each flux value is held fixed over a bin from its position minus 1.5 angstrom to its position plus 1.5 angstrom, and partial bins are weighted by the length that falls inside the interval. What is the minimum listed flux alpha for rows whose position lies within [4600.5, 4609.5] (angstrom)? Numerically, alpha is 26.85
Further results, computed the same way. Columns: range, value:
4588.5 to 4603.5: 26.72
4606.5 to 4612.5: 29.7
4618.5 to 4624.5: 27.43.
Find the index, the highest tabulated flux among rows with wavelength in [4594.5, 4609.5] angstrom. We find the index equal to 29.87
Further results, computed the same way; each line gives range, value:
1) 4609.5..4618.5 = 29.7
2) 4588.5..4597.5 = 28.9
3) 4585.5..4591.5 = 27.99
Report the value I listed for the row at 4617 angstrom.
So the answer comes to 28.09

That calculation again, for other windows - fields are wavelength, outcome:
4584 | 24.85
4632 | 28.59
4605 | 26.85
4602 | 26.88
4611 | 29.7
